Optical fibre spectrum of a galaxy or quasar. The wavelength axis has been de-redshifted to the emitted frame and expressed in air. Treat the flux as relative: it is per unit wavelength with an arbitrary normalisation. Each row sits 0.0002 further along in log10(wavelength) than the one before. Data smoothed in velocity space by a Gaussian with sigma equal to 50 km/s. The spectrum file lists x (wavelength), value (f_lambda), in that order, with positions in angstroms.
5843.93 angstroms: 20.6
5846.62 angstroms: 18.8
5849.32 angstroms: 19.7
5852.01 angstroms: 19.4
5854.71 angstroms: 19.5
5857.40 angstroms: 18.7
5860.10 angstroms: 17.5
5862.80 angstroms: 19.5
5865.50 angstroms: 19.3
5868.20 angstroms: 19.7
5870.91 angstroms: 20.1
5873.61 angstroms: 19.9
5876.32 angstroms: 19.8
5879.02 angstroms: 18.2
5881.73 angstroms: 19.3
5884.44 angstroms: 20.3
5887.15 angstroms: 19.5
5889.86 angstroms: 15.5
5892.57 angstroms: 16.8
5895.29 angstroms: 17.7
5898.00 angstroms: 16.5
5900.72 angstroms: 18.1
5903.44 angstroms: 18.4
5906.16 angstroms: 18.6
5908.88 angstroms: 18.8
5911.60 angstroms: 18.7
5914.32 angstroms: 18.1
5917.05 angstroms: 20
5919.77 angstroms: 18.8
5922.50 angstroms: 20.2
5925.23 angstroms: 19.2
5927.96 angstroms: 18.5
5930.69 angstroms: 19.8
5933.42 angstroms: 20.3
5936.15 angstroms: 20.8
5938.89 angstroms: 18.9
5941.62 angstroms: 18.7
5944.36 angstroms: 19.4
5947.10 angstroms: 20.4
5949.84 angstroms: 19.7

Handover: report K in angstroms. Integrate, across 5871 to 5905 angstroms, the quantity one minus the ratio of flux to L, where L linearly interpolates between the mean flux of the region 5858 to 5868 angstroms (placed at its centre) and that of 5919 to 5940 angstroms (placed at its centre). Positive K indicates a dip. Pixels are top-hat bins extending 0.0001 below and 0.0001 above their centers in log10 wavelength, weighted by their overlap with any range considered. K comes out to 1.3 angstroms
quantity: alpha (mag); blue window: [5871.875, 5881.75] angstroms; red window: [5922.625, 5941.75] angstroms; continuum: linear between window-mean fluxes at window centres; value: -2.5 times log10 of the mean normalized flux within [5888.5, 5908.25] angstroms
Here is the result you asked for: 0.12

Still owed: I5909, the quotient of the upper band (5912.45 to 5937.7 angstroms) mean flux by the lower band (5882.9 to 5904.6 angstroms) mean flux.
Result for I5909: 1.1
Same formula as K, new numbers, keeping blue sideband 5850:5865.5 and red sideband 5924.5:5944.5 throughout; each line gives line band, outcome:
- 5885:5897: 1.0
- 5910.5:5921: 0.2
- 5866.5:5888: -0.5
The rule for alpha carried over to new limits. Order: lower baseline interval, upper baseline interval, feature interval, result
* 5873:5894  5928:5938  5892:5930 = 0.05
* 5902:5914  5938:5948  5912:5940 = -0.03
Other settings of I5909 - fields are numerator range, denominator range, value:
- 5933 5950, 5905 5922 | 1.04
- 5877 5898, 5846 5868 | 0.95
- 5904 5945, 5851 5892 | 1.01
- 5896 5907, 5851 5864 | 0.94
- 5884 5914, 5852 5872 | 0.94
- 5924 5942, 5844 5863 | 1.02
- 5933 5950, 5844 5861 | 1.03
